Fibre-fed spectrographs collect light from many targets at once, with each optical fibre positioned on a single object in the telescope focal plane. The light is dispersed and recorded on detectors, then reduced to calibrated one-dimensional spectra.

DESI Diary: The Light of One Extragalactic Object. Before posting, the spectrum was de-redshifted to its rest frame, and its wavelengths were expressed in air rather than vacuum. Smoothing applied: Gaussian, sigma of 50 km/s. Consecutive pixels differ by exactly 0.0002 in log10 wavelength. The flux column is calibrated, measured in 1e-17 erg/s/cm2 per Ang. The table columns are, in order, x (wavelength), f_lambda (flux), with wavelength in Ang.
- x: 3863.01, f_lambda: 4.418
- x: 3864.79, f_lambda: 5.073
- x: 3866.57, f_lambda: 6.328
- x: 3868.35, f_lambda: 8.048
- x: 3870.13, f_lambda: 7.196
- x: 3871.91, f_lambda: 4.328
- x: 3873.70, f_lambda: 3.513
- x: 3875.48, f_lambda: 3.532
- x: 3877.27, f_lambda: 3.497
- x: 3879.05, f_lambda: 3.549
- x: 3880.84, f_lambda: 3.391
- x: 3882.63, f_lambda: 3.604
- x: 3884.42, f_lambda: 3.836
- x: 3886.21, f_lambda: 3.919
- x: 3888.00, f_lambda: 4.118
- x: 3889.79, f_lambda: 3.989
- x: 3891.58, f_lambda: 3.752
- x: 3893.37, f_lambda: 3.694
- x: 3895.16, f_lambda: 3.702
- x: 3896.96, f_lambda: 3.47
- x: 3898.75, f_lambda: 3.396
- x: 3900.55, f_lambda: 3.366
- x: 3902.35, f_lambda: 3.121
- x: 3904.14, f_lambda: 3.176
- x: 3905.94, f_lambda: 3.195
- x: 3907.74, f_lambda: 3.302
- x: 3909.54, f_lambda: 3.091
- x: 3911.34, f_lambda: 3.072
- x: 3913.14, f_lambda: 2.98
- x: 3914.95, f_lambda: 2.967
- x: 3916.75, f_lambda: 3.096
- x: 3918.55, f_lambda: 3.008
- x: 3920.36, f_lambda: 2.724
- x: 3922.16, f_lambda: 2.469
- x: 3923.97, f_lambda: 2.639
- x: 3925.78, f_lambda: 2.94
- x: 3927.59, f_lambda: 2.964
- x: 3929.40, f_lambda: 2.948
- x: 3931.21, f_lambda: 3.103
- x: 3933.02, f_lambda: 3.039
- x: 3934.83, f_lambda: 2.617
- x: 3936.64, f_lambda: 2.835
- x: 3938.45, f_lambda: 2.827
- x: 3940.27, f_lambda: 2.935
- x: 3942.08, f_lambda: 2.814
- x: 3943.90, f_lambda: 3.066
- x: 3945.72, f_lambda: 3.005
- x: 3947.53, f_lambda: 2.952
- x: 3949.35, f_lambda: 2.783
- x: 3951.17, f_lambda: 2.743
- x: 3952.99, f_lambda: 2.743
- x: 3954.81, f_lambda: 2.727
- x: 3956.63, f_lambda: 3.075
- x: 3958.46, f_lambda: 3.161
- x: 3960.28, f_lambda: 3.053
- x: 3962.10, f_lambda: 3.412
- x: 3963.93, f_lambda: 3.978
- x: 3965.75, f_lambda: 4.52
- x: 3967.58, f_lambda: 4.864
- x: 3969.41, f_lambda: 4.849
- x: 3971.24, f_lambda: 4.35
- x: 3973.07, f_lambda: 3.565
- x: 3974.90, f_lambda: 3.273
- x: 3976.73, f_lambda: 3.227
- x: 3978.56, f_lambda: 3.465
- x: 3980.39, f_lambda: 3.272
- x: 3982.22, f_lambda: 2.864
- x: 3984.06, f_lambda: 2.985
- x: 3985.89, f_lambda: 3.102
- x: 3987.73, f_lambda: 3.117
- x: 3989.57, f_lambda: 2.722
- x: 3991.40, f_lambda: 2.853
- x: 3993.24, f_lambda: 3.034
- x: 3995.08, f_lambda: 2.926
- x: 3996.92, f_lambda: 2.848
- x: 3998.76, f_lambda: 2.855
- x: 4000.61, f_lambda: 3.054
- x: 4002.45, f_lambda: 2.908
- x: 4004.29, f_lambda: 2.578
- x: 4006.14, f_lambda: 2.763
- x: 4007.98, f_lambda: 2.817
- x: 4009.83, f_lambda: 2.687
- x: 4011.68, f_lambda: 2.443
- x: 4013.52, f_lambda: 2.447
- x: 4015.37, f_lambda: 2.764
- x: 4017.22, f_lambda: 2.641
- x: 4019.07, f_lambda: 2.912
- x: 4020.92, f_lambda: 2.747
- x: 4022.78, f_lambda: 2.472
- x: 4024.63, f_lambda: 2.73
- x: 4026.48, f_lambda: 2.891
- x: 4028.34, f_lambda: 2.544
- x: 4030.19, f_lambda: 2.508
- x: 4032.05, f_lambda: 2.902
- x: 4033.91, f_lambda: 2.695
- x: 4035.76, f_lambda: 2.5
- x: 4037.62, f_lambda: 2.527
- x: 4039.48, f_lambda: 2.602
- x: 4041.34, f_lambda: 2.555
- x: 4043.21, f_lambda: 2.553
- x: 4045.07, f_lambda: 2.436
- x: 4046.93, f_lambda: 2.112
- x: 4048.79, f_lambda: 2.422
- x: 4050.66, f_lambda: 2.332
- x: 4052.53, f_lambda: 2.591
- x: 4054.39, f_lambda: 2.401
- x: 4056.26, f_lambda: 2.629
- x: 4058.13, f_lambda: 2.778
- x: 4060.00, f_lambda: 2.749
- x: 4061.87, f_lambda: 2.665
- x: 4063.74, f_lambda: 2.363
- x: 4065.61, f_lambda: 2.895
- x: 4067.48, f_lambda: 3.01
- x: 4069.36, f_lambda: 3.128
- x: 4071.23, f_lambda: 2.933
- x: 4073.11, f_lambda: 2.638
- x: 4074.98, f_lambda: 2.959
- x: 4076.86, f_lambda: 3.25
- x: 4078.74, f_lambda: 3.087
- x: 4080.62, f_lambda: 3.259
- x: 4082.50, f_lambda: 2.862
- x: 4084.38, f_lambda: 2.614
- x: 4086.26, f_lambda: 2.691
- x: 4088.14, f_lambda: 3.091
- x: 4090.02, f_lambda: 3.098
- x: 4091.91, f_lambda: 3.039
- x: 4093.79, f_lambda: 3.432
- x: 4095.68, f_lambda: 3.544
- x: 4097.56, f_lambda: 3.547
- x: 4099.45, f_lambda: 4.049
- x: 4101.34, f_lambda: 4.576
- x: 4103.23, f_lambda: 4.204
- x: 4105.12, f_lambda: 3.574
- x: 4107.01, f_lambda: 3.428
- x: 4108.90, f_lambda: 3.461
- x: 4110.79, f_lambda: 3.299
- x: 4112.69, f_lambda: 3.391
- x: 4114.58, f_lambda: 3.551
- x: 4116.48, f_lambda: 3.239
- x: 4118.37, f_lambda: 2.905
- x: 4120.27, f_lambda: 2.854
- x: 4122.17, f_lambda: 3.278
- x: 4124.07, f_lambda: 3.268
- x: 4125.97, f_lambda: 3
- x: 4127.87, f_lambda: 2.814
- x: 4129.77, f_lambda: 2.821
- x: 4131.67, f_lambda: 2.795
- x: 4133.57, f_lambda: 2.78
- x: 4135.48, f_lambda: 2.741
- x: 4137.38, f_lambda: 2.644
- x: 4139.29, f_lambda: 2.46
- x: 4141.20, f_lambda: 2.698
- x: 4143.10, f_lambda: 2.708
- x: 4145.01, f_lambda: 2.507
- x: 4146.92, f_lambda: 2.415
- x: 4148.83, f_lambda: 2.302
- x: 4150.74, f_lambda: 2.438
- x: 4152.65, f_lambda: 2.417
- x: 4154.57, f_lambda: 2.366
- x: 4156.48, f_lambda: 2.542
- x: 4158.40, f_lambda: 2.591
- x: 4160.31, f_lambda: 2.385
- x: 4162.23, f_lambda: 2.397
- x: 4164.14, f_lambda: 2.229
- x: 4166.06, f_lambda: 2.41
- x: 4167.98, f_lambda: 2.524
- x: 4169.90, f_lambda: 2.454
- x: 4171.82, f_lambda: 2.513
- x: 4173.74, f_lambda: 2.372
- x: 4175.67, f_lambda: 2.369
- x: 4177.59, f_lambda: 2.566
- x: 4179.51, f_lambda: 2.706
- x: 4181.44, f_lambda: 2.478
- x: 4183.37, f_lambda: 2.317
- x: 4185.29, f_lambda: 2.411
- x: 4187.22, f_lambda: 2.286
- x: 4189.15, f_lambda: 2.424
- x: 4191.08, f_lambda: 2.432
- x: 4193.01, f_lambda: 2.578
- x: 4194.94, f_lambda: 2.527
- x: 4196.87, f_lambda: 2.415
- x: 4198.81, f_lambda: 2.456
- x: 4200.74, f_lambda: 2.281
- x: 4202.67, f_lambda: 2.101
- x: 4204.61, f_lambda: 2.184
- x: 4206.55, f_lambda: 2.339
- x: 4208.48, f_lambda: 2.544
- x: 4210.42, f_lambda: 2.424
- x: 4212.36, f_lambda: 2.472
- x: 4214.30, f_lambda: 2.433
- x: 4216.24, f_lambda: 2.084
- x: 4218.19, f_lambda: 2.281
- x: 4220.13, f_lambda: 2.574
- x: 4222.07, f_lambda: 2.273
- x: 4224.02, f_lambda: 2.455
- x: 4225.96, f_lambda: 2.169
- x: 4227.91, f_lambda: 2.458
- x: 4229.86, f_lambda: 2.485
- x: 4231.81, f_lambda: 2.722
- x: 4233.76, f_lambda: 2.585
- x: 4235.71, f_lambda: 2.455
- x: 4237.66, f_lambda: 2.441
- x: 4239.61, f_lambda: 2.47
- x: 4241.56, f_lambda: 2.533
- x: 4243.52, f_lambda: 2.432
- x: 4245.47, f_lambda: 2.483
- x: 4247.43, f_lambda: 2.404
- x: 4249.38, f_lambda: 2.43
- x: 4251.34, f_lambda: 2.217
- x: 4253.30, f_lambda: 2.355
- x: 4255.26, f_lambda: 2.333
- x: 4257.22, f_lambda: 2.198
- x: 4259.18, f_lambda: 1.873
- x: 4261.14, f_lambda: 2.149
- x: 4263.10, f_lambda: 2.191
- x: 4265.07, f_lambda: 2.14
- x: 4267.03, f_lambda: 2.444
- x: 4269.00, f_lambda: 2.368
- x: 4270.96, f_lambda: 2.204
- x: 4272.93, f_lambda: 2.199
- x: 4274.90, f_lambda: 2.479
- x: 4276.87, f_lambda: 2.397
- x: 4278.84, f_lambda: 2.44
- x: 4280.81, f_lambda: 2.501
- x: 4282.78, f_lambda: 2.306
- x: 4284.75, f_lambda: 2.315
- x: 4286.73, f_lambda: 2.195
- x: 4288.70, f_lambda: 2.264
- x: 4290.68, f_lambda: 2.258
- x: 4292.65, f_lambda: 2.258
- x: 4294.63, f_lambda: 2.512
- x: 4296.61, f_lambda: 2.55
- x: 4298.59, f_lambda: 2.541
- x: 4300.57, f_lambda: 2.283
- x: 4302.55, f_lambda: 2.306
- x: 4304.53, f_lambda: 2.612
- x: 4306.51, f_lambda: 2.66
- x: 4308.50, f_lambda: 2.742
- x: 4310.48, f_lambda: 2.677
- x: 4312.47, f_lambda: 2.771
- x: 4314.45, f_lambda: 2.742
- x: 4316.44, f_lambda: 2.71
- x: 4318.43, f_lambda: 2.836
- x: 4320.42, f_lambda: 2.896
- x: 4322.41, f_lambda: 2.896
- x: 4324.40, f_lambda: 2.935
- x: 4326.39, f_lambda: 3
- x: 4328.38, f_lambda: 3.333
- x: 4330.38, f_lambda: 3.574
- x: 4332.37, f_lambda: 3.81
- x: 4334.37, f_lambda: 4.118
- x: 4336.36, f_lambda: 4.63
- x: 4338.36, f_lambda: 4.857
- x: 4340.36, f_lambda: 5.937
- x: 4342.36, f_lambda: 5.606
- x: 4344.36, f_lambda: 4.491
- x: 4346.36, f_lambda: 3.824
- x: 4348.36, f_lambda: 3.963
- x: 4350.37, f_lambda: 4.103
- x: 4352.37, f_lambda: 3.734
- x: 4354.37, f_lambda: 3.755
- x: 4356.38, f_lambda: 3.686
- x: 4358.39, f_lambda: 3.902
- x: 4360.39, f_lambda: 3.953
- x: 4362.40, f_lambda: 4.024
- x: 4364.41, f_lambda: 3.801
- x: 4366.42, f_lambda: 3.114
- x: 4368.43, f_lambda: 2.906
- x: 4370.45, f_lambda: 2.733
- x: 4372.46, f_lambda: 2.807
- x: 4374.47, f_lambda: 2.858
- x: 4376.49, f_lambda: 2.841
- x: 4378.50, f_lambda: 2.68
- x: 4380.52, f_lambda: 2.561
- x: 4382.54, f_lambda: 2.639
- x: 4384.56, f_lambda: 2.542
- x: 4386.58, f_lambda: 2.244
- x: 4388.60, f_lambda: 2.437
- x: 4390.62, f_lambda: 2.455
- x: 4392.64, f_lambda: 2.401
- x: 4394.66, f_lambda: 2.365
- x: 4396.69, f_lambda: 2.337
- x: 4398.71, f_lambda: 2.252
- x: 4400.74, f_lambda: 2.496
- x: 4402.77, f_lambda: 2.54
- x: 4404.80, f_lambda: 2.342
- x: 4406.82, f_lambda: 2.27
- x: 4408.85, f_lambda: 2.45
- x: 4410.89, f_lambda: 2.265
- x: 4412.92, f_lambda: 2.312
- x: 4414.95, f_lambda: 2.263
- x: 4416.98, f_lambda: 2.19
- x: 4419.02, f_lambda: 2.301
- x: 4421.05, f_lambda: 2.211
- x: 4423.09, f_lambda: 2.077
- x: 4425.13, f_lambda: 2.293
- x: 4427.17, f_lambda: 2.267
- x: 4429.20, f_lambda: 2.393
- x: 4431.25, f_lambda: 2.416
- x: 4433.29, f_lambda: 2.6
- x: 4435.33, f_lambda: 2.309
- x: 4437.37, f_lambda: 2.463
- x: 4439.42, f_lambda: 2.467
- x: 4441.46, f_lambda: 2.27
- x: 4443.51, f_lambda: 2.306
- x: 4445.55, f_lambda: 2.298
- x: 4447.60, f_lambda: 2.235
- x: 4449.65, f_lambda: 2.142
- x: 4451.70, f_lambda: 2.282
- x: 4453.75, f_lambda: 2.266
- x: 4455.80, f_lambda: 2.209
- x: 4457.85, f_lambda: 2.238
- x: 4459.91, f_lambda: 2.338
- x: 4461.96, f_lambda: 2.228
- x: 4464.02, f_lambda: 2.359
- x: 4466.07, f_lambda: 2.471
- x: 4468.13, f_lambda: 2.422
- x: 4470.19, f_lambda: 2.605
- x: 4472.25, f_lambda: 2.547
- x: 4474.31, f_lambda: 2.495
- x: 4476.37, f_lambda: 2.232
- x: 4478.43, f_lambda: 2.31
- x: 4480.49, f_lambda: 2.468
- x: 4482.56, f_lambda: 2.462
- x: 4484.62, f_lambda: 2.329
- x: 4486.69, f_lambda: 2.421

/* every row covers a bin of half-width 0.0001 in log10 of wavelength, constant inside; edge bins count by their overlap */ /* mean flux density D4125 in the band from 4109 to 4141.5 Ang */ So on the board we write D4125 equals 2.99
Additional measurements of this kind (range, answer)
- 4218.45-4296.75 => 2.36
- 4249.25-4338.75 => 2.65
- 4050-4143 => 3.05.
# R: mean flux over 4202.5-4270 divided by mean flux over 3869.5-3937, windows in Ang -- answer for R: 0.70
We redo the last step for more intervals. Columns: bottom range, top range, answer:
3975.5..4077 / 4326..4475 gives 1.04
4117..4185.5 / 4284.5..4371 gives 1.27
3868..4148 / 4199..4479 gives 0.86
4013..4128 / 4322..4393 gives 1.18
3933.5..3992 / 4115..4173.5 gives 0.82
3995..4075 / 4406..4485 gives 0.87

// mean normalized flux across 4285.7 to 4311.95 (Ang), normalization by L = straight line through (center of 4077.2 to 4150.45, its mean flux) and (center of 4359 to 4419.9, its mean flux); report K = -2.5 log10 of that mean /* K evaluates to 0.142 mag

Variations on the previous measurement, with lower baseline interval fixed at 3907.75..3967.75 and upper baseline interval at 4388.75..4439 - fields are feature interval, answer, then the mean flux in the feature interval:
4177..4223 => 0.11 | 2.4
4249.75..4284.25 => 0.12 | 2.29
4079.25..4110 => -0.21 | 3.4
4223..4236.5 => 0.06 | 2.47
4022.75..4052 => 0.14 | 2.55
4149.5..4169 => 0.12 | 2.43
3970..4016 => -0.02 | 3.01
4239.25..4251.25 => 0.07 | 2.44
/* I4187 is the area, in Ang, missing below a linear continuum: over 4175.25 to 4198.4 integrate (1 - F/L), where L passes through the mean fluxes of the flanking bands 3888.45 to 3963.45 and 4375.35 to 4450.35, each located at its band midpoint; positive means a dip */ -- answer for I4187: 2.1 Ang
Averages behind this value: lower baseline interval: 3.08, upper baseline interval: 2.38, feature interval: 2.46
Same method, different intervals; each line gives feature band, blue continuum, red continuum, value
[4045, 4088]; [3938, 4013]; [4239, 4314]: 2.53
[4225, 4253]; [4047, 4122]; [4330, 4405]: 6.80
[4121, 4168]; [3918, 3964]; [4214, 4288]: -1.32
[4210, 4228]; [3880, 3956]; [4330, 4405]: 5.09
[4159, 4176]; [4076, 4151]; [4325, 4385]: 4.29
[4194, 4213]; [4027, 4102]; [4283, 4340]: 3.46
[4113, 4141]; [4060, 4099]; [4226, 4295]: -0.99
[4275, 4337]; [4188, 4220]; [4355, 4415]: -3.91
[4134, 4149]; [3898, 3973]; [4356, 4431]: 1.81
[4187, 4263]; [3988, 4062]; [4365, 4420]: 6.08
